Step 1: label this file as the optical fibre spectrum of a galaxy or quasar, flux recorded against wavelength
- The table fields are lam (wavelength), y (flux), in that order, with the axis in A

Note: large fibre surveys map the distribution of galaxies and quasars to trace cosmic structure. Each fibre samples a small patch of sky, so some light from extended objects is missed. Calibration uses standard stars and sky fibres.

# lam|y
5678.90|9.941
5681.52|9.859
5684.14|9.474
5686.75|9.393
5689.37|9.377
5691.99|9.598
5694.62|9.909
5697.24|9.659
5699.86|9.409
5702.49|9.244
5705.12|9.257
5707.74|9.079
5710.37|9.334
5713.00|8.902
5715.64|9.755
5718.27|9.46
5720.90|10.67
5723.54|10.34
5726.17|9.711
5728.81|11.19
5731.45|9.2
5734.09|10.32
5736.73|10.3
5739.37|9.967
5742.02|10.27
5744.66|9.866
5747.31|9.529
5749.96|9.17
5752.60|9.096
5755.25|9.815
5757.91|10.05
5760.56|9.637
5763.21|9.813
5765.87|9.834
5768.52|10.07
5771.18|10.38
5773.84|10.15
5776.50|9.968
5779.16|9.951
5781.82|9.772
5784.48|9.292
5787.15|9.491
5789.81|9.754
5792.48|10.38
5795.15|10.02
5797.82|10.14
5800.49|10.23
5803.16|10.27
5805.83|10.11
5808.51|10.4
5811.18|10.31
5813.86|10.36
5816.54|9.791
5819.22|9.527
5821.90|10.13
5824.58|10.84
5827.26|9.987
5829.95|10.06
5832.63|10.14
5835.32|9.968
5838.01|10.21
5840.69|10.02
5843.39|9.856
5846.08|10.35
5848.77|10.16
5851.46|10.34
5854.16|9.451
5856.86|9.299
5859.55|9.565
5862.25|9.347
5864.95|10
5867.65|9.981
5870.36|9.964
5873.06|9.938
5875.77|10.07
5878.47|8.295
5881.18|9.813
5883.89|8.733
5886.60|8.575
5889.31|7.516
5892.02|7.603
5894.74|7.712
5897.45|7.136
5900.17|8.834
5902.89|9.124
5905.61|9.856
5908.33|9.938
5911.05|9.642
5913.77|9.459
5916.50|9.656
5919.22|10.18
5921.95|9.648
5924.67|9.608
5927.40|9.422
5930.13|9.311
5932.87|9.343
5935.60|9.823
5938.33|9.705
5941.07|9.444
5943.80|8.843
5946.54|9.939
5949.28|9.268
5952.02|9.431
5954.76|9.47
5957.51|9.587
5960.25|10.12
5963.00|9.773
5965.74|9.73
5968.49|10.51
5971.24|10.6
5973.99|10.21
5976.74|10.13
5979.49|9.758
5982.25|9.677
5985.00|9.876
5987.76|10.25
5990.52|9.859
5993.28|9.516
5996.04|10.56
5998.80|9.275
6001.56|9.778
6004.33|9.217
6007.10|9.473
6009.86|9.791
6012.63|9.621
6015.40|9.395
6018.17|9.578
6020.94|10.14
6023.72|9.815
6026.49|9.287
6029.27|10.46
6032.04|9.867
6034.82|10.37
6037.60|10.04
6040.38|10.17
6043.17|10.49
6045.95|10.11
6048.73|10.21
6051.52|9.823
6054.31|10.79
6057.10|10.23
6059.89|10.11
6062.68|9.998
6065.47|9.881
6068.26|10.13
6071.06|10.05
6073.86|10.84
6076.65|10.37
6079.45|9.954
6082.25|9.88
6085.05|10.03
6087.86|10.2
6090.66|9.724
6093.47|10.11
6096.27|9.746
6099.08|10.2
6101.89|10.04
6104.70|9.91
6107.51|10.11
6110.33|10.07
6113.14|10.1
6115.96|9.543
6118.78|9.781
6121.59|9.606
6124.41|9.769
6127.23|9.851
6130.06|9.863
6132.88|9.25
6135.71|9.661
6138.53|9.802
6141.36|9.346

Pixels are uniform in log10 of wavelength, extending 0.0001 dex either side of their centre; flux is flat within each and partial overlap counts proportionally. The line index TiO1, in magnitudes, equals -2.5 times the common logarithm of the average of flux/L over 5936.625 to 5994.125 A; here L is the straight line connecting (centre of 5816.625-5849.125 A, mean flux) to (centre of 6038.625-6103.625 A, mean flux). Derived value 0.03 mag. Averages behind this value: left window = 10.1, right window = 10.1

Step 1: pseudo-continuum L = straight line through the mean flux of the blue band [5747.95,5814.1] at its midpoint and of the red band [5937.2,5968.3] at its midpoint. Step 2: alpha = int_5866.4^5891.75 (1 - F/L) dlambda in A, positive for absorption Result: 1.6 A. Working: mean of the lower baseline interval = 9.93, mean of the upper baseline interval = 9.61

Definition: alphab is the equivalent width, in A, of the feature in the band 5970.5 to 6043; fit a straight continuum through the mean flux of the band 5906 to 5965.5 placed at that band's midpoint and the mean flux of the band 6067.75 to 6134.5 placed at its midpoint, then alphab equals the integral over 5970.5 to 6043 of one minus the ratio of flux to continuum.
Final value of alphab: -0.9 A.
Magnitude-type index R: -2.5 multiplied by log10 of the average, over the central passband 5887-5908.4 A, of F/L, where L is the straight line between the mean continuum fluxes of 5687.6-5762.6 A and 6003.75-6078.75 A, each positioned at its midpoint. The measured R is 0.18 mag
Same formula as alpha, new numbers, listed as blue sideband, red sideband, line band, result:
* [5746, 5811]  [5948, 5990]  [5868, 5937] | 5.0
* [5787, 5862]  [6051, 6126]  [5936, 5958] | 1.2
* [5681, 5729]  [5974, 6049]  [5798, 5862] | -2.1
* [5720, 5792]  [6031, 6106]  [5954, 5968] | 0.4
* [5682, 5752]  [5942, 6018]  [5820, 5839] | -0.9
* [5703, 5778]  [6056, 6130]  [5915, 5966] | 1.7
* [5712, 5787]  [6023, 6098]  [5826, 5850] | -0.4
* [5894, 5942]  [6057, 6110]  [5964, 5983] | -1.0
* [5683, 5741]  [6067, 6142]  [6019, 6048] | -0.5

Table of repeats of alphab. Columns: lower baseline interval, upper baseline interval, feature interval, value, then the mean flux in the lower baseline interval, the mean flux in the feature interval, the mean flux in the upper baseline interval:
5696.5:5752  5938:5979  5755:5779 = -0.56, 9.74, 9.97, 9.79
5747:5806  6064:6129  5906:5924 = 0.31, 9.87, 9.76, 9.99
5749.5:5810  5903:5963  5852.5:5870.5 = 0.18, 9.92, 9.65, 9.6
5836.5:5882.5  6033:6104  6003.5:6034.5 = 1.02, 9.8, 9.73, 10.1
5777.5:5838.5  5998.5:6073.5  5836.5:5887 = 1.62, 10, 9.7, 9.95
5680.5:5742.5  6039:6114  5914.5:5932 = 0.59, 9.73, 9.62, 10.1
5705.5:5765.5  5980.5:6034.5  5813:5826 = -0.45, 9.79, 10.1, 9.77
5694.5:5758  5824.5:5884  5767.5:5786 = -0.30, 9.73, 9.93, 9.84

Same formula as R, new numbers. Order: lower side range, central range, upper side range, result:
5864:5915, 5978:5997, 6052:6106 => -0.03 mag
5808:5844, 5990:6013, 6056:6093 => 0.05 mag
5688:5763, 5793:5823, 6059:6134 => -0.04 mag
